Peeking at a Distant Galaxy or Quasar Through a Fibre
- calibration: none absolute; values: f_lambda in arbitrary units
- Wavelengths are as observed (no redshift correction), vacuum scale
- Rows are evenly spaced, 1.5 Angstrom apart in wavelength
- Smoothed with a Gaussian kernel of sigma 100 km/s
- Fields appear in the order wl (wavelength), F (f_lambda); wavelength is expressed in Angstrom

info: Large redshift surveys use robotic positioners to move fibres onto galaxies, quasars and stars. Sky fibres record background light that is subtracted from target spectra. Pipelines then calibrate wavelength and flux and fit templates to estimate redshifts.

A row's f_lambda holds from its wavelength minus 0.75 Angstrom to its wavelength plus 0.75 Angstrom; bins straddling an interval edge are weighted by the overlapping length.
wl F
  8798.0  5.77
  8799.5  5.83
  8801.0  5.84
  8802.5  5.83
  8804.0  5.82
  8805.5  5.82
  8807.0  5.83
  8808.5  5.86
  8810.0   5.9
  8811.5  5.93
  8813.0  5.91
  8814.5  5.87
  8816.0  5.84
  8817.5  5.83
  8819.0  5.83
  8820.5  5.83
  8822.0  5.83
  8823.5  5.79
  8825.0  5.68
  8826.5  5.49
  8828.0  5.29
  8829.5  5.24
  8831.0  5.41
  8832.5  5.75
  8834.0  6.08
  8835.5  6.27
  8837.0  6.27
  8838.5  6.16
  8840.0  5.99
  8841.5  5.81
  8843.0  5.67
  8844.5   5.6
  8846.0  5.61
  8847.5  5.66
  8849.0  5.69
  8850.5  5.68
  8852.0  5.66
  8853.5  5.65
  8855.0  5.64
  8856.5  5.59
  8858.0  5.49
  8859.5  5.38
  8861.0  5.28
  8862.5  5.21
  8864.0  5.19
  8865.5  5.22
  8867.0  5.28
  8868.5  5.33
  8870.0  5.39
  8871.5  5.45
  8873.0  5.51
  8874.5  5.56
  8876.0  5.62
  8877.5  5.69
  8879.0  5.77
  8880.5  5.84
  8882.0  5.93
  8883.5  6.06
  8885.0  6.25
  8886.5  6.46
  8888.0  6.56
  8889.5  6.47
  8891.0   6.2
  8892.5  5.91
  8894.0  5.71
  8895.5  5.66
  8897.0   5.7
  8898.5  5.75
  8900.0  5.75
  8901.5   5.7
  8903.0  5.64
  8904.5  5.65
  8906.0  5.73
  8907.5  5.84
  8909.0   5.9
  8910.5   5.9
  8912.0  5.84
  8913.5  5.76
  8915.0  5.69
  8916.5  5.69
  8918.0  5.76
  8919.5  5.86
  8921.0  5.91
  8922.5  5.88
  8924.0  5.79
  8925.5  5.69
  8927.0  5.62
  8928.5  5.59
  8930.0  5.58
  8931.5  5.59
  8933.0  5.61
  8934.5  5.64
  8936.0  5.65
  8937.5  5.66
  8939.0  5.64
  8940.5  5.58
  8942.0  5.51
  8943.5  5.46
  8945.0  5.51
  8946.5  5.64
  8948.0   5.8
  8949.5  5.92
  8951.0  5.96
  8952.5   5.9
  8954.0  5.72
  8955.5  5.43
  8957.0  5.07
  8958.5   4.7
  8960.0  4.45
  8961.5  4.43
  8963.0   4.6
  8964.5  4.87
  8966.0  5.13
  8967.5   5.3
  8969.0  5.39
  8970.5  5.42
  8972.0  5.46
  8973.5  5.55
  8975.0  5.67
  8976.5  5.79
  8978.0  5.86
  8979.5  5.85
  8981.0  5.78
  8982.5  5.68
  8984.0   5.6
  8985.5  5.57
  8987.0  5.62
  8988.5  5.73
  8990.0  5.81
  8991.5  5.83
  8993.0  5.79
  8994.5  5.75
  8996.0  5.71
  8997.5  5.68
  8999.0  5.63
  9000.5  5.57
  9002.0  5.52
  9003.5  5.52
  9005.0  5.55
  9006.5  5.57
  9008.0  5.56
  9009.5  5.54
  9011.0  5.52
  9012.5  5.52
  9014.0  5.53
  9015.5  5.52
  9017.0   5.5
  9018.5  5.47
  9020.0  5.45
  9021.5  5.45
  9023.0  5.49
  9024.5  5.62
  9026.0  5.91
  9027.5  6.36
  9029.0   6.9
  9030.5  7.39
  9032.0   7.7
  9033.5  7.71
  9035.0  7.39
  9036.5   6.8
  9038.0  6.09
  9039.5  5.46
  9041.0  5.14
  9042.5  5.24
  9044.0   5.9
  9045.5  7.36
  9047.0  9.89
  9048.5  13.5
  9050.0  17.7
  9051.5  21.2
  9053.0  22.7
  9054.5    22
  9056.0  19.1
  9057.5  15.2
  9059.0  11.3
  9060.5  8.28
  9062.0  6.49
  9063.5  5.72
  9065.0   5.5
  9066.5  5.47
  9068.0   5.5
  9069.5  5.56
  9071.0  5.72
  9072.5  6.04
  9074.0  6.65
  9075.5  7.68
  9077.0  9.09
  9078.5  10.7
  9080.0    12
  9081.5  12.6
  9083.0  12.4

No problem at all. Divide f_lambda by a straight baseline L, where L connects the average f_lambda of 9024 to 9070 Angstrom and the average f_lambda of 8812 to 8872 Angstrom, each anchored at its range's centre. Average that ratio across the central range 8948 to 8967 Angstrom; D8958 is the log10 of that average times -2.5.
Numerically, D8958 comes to 0.437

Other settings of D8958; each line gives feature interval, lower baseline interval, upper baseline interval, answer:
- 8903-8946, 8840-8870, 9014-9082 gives 0.17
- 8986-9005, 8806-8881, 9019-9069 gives 0.41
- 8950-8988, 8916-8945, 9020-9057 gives 0.30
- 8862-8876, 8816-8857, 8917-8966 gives 0.06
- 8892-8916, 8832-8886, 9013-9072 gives 0.11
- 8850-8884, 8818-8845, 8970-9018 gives 0.04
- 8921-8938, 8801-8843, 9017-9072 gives 0.27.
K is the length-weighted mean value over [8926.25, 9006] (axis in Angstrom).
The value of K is 5.53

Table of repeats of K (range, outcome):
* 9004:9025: 5.52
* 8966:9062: 7.44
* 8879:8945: 5.8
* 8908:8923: 5.82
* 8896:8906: 5.7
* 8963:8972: 5.19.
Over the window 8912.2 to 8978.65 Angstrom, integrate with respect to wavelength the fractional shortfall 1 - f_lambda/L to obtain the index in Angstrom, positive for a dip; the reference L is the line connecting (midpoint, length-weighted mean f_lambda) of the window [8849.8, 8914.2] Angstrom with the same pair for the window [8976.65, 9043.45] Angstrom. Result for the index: 3.1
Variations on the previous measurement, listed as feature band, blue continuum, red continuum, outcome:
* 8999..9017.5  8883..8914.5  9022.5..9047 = 2.50 Angstrom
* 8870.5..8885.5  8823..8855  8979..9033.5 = -0.01 Angstrom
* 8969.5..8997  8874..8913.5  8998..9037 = 1.22 Angstrom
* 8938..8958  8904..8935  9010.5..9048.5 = 1.00 Angstrom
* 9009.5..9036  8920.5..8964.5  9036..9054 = 9.70 Angstrom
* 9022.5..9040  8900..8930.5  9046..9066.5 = 7.89 Angstrom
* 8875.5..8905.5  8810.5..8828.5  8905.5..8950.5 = -0.98 Angstrom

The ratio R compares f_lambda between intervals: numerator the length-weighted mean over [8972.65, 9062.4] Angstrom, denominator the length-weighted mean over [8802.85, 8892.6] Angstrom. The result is 1.3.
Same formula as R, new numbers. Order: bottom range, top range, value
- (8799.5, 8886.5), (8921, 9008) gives 0.97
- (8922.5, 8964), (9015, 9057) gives 1.68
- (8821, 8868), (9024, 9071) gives 1.67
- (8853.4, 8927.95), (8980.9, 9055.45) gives 1.29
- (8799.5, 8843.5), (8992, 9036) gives 1.02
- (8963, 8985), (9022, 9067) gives 1.74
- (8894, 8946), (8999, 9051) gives 1.18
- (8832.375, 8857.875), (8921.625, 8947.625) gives 0.97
